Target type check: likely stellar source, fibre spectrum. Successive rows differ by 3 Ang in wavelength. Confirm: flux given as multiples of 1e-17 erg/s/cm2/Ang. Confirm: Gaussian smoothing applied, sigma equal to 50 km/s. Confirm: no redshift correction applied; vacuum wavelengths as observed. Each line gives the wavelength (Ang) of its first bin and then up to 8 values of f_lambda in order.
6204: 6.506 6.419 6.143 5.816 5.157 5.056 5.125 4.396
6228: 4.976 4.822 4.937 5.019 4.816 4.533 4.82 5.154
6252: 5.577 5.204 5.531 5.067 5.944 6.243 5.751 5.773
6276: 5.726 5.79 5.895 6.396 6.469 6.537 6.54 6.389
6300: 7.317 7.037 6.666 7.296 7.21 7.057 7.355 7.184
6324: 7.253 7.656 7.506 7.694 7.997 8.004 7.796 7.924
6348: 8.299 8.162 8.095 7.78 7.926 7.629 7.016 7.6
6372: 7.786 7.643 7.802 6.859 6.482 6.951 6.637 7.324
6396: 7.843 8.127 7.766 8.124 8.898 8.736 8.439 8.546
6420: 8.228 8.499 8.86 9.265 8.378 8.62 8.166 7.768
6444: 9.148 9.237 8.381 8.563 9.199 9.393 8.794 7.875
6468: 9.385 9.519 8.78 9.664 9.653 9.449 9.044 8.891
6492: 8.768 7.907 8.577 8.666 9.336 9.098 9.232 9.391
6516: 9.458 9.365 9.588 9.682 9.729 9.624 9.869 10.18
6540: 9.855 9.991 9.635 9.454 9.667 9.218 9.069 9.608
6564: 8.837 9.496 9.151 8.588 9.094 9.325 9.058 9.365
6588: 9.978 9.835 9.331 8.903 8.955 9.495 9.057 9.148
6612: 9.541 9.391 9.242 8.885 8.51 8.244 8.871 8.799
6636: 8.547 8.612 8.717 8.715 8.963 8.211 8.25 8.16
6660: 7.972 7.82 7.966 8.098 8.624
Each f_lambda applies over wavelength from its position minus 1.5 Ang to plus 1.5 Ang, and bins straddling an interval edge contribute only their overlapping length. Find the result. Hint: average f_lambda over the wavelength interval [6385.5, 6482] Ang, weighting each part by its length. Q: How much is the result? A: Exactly 8.53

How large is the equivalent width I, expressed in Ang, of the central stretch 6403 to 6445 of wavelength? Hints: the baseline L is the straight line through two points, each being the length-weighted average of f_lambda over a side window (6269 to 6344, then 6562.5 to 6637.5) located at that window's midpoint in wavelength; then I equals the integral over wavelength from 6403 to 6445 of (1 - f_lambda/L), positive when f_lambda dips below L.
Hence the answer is -4.02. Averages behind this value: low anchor 6.91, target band 8.53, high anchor 9.11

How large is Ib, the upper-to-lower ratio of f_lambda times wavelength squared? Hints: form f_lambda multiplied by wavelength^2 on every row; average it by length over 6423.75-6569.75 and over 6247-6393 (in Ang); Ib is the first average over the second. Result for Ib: 1.40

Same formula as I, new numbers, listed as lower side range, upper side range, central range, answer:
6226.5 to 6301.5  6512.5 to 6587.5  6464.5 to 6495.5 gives -2.0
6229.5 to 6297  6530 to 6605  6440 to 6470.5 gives -3.1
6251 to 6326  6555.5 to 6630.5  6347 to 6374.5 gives -3.0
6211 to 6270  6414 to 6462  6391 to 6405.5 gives 0.4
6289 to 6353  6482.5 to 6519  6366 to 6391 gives 2.1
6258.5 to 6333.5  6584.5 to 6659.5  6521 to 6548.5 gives -4.9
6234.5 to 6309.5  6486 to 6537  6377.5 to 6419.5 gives -0.6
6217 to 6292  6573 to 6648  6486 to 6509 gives -2.6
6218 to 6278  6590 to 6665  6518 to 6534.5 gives -3.8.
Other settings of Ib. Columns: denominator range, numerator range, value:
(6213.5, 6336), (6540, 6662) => 1.65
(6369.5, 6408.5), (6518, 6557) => 1.35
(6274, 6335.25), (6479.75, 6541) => 1.45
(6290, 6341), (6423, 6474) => 1.27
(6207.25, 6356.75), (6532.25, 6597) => 1.63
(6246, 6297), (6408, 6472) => 1.57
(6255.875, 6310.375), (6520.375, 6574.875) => 1.66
